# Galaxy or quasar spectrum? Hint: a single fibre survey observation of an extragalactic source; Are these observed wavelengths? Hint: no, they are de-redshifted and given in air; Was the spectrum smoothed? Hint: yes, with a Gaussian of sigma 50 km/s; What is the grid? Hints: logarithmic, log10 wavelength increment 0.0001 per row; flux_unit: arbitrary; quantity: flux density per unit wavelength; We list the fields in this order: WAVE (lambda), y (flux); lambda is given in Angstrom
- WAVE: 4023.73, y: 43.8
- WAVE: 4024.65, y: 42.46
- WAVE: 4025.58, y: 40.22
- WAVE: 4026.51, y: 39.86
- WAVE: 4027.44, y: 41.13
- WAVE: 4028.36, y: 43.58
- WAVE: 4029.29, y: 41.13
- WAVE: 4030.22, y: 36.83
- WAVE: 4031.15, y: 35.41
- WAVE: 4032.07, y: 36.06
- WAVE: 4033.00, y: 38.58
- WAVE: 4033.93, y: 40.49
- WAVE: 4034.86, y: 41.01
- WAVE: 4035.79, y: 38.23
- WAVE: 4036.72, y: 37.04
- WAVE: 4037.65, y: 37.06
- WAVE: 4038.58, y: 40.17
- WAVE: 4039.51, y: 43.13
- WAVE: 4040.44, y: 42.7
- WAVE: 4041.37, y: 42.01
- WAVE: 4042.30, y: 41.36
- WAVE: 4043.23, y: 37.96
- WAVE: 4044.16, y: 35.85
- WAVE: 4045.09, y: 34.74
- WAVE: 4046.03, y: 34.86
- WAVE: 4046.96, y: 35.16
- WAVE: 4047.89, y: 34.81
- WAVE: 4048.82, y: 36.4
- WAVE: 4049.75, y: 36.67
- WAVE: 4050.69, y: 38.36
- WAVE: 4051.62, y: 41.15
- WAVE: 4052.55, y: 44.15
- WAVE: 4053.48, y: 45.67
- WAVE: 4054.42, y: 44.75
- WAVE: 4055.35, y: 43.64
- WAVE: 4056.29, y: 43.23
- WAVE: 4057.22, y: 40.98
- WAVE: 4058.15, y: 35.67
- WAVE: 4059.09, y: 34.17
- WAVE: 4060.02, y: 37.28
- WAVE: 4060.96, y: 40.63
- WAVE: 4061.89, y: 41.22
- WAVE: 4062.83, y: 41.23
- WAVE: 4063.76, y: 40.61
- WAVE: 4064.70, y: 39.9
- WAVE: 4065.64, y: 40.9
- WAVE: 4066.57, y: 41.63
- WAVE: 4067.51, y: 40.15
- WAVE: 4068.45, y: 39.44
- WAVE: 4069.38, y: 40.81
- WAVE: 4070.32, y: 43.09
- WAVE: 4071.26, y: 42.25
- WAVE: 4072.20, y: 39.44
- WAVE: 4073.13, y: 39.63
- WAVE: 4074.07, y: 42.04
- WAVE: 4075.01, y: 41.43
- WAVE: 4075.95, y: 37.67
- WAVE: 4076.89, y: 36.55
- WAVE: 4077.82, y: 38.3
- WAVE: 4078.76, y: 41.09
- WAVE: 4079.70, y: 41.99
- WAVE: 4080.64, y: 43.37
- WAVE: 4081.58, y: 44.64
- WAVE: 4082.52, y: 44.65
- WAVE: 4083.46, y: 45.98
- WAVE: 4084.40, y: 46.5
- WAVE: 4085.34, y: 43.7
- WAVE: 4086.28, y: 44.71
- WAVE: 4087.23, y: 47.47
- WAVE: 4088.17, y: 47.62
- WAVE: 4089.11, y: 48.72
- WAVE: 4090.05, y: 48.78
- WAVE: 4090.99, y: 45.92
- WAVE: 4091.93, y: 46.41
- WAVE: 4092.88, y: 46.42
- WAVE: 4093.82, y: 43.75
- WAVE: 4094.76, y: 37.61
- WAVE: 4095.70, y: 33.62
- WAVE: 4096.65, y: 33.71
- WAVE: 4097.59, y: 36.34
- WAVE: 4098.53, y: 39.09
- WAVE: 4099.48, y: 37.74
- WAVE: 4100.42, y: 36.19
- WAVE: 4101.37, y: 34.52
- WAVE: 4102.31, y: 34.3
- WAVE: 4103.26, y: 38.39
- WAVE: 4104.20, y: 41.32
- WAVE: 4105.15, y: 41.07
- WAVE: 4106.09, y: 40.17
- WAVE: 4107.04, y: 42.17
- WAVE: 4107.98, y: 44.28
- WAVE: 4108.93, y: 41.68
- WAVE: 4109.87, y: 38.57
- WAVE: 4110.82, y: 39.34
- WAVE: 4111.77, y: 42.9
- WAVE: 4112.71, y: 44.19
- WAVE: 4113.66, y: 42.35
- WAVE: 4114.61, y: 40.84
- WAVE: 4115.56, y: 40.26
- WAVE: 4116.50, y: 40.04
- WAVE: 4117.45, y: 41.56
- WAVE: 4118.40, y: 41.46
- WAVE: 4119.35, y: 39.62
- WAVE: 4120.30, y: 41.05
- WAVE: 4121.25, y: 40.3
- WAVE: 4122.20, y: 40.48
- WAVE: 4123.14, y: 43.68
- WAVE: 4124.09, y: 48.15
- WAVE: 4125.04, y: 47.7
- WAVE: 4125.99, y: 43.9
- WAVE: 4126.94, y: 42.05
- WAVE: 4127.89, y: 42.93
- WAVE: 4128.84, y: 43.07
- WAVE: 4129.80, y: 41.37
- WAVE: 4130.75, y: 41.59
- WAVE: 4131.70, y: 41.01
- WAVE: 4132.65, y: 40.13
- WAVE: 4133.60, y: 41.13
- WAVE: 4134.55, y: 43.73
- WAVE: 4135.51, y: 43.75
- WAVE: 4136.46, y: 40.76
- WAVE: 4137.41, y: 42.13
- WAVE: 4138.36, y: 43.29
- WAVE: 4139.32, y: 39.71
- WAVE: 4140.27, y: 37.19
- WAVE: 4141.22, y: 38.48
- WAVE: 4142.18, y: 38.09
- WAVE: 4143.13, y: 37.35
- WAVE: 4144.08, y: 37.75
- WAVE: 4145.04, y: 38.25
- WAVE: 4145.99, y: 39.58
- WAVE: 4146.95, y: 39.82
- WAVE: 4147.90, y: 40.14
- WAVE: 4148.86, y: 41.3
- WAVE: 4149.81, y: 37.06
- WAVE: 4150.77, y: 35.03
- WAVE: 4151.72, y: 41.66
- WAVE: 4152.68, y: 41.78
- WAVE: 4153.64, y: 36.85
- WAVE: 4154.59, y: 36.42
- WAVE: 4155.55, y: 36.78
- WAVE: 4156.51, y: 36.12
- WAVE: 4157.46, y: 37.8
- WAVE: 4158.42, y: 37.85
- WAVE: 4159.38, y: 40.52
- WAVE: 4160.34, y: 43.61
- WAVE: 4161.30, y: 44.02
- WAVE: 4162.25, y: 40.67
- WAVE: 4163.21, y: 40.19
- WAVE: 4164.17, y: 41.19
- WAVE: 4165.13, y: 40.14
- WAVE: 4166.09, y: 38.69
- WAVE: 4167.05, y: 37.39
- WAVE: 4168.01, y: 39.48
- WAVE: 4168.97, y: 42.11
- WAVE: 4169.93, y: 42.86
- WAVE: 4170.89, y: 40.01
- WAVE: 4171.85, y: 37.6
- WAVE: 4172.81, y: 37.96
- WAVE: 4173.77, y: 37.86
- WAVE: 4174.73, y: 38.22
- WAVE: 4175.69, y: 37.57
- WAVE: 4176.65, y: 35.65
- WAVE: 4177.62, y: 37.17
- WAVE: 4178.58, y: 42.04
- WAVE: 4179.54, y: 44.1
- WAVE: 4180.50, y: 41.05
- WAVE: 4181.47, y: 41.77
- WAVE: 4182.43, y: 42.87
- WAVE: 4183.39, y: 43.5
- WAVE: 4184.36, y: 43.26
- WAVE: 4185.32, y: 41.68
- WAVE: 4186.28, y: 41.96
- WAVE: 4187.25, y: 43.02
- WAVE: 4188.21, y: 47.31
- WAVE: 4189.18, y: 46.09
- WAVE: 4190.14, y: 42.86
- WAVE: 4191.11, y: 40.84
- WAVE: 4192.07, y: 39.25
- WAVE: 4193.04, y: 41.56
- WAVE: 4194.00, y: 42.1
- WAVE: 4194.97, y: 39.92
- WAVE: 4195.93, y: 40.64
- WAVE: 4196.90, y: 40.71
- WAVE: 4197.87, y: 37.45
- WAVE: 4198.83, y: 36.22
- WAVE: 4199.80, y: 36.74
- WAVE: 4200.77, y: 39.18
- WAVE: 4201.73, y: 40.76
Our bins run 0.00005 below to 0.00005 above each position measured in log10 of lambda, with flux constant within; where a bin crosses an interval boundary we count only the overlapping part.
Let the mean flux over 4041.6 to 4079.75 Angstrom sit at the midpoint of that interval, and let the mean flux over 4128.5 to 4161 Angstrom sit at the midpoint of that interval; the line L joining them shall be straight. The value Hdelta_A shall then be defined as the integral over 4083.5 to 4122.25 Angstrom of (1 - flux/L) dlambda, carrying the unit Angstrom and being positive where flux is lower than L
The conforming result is -1.7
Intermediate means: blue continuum 39.7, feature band 41.4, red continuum 39.7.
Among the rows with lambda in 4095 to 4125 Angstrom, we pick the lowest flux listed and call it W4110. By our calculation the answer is 33.62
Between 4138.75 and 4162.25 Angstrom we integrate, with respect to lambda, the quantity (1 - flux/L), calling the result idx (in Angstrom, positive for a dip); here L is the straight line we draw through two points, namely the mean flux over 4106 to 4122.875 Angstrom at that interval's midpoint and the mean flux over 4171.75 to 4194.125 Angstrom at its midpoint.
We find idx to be 1.3 Angstrom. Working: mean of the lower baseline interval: 41.2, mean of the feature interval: 38.9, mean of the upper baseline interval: 41.2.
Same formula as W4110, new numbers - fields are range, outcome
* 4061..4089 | 36.55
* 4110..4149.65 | 37.19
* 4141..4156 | 35.03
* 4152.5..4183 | 35.65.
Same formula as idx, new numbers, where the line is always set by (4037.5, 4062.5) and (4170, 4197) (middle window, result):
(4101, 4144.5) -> -0.84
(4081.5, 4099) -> -1.54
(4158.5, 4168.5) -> 0.08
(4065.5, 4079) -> -0.19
